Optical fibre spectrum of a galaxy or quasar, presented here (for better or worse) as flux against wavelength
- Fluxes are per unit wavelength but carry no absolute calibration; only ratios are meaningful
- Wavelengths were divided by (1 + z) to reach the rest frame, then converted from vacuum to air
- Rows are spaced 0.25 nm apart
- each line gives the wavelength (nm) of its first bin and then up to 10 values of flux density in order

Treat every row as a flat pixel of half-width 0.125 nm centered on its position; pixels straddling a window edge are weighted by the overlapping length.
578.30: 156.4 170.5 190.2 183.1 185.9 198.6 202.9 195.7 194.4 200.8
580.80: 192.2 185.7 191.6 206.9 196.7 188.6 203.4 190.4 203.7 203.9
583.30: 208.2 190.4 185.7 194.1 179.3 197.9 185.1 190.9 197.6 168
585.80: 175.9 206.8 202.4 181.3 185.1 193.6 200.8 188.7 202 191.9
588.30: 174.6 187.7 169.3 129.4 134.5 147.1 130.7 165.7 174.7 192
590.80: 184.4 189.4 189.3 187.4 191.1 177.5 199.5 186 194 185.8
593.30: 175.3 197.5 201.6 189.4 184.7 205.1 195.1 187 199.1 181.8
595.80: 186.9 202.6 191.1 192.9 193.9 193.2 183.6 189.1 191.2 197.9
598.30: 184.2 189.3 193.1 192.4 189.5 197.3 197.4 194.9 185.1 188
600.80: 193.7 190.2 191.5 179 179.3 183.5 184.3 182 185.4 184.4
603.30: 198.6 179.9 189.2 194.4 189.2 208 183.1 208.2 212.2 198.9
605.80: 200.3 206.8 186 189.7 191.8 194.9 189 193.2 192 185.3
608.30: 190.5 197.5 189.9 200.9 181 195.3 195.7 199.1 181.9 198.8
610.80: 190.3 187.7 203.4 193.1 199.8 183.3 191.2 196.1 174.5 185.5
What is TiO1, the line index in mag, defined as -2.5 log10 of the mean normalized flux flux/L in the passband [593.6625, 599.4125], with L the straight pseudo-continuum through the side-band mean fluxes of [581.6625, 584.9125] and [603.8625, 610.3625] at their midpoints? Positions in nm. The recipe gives 0.01 mag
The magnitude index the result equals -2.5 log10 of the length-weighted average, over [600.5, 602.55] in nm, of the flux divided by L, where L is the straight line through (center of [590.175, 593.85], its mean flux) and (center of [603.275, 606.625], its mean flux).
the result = 0.05 mag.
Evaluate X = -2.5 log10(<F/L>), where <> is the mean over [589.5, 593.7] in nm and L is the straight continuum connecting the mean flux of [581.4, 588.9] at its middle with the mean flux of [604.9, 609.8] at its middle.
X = 0.07 mag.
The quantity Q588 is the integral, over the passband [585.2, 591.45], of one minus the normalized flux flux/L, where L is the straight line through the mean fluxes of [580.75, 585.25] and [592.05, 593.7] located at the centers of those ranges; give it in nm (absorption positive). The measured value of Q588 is 0.42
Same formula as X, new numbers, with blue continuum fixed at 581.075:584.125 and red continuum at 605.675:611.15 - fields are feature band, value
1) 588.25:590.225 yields 0.255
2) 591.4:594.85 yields 0.025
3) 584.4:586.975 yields 0.040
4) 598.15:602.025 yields 0.025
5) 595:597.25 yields 0.015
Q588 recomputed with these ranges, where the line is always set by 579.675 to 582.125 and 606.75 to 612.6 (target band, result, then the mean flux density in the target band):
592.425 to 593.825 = 0.04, 189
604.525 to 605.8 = -0.06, 201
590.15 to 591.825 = 0.07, 186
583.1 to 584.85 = 0.03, 192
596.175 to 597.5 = 0.02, 191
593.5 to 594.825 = -0.01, 195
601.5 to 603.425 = 0.09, 185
